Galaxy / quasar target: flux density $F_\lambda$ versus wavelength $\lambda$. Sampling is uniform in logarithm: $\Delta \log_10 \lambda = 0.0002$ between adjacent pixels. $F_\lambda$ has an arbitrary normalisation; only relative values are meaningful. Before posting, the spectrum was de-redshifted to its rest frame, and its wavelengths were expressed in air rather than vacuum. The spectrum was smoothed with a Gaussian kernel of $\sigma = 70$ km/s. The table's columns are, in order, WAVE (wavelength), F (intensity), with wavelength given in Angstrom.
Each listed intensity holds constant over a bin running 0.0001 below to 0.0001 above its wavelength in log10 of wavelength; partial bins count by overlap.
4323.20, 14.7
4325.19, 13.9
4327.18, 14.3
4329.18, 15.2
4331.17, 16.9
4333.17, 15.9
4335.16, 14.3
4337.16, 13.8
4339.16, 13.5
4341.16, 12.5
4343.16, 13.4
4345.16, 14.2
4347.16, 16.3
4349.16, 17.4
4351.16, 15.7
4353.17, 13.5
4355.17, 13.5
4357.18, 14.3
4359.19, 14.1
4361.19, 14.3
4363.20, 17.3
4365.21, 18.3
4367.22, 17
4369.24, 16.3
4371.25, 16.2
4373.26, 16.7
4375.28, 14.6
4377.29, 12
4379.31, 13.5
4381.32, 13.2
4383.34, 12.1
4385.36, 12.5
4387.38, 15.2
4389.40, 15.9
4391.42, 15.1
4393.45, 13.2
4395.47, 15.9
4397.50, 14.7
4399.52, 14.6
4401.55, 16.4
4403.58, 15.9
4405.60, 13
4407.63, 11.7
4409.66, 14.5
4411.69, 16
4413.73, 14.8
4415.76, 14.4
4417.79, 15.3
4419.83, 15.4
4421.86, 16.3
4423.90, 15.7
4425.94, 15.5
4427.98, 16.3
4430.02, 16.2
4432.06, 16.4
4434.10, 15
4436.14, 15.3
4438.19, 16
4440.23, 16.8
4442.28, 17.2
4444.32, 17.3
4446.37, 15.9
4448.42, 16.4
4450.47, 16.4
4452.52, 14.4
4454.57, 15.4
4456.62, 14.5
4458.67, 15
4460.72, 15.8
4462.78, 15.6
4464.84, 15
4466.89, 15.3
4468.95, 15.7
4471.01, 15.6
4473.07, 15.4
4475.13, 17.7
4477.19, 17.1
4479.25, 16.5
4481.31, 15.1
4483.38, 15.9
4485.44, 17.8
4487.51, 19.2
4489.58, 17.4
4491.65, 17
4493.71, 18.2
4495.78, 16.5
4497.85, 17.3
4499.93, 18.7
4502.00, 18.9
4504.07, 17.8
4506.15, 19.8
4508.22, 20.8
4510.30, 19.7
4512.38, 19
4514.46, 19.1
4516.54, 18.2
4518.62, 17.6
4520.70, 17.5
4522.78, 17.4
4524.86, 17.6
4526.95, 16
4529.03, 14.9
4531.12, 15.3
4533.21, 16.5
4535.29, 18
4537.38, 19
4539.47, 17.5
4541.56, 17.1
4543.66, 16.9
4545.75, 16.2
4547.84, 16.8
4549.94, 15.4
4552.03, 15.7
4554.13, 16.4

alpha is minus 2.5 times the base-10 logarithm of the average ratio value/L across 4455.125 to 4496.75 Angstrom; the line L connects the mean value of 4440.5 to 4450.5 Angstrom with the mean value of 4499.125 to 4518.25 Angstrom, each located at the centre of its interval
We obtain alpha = 0.10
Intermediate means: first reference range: 16.7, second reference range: 19.1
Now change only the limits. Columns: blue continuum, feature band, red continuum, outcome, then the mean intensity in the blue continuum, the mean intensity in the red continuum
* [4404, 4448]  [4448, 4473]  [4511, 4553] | 0.04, 15.5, 17.1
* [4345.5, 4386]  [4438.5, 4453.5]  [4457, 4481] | -0.05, 14.9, 15.8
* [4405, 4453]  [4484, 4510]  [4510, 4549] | -0.09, 15.5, 17.3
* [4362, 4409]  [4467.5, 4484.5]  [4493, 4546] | 0.05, 14.8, 17.8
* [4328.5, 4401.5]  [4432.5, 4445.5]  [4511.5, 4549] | -0.02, 14.8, 17.2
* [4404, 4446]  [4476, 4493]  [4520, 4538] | -0.05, 15.5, 16.9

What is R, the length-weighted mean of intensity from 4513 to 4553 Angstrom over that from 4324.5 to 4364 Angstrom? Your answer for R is 1.16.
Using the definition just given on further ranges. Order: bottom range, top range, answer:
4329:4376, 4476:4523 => 1.18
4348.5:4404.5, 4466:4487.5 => 1.09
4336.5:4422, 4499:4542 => 1.22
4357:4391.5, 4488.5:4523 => 1.23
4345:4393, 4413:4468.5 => 1.05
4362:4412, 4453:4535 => 1.15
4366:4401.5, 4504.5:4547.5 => 1.20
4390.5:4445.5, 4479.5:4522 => 1.17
